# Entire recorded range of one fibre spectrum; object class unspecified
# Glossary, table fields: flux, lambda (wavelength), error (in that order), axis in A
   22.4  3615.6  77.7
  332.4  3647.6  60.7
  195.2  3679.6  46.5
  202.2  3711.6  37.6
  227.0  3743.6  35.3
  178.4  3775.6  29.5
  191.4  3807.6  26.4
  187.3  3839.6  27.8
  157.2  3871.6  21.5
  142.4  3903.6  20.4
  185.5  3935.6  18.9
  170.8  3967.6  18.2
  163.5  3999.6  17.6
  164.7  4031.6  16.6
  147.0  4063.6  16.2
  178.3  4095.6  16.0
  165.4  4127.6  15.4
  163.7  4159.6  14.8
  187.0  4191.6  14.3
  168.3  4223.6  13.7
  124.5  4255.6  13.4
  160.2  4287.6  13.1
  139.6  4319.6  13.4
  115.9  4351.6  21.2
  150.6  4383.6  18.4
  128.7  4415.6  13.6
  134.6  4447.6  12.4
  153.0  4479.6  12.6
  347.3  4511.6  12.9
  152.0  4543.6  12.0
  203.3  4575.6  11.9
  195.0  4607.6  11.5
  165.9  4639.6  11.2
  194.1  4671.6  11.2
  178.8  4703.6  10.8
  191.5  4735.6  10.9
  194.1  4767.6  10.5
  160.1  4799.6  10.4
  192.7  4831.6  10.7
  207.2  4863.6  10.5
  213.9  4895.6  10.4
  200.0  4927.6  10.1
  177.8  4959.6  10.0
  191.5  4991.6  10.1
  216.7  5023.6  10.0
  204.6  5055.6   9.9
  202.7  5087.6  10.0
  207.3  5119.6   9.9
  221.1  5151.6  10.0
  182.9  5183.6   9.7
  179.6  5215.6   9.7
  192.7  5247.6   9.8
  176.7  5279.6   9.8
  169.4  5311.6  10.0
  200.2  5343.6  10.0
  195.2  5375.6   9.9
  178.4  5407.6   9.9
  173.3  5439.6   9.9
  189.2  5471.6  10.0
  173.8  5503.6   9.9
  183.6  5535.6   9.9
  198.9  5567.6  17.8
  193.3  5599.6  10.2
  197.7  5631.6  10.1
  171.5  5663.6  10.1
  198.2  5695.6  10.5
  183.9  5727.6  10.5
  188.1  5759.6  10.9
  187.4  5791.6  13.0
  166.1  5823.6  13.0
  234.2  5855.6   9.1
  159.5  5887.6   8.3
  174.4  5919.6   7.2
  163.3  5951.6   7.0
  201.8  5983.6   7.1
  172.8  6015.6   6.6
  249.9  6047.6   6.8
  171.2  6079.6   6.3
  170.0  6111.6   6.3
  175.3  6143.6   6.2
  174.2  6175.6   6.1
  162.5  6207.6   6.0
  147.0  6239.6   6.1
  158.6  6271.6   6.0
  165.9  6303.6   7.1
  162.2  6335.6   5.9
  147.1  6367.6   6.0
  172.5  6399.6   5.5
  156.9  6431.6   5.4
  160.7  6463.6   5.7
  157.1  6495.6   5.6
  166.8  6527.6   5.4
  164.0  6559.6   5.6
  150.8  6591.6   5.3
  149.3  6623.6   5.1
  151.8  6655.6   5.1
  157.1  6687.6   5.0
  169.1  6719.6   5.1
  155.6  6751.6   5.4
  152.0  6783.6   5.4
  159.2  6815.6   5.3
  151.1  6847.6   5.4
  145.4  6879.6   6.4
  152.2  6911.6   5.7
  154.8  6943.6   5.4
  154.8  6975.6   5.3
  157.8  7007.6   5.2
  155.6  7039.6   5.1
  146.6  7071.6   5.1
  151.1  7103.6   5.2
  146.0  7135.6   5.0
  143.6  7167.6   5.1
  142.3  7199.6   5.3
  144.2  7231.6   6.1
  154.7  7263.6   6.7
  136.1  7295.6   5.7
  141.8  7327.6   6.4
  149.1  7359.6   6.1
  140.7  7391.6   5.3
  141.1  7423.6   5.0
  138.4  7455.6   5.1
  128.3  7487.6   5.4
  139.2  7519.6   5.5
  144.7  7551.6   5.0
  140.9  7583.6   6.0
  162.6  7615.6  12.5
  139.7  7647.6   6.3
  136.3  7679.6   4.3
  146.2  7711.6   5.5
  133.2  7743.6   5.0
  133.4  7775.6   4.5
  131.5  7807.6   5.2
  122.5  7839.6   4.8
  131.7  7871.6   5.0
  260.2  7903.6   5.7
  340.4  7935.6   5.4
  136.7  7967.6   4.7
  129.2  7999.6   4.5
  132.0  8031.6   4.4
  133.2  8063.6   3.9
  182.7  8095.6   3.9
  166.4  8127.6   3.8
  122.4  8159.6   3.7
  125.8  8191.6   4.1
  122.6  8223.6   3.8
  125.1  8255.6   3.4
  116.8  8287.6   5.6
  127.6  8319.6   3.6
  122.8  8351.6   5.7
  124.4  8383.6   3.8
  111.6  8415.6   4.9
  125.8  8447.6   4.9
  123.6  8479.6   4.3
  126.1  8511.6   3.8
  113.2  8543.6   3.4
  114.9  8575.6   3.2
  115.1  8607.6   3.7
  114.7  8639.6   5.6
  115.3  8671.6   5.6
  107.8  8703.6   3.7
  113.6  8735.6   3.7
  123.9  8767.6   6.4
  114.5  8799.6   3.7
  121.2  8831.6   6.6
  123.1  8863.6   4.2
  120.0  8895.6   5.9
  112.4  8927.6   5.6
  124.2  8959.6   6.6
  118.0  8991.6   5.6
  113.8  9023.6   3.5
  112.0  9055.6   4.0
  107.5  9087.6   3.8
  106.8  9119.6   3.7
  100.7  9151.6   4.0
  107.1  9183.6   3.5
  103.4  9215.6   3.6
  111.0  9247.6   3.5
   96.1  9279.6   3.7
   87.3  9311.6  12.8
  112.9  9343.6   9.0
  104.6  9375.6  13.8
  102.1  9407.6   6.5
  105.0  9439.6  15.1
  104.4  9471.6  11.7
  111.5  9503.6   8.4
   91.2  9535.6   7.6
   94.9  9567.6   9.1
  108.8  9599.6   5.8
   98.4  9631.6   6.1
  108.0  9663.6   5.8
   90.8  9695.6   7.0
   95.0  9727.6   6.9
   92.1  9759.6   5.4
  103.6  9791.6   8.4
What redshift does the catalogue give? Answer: 0.21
